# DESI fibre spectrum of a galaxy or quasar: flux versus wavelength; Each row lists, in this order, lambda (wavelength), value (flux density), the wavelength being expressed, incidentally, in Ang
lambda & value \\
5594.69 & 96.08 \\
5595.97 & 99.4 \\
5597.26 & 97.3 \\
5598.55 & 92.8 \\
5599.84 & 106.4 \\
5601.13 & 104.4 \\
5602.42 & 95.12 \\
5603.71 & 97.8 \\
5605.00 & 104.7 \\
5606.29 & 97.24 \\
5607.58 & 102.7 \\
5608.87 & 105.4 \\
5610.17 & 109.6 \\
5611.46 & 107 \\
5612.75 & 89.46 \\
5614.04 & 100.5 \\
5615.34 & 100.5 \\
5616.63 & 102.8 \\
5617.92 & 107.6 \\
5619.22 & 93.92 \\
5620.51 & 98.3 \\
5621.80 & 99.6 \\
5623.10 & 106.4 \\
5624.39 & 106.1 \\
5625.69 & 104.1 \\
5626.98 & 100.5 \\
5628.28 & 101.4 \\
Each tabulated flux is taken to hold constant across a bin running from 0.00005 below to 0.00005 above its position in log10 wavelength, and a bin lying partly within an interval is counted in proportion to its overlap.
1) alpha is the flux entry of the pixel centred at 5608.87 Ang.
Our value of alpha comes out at 105.4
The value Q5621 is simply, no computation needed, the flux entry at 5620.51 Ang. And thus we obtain 98.3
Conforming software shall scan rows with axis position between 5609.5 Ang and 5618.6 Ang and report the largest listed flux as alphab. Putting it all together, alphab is 109.6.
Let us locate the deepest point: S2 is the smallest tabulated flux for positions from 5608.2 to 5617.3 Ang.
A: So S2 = 89.46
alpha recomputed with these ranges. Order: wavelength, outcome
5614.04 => 100.5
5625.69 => 104.1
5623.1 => 106.4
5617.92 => 107.6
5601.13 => 104.4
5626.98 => 100.5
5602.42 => 95.12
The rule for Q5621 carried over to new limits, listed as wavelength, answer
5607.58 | 102.7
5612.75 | 89.46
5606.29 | 97.24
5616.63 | 102.8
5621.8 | 99.6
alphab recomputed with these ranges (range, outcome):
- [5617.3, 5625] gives 107.6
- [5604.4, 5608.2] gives 104.7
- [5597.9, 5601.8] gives 106.4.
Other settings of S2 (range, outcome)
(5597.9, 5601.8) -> 92.8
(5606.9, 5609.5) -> 102.7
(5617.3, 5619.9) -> 93.92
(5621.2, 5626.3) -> 99.6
